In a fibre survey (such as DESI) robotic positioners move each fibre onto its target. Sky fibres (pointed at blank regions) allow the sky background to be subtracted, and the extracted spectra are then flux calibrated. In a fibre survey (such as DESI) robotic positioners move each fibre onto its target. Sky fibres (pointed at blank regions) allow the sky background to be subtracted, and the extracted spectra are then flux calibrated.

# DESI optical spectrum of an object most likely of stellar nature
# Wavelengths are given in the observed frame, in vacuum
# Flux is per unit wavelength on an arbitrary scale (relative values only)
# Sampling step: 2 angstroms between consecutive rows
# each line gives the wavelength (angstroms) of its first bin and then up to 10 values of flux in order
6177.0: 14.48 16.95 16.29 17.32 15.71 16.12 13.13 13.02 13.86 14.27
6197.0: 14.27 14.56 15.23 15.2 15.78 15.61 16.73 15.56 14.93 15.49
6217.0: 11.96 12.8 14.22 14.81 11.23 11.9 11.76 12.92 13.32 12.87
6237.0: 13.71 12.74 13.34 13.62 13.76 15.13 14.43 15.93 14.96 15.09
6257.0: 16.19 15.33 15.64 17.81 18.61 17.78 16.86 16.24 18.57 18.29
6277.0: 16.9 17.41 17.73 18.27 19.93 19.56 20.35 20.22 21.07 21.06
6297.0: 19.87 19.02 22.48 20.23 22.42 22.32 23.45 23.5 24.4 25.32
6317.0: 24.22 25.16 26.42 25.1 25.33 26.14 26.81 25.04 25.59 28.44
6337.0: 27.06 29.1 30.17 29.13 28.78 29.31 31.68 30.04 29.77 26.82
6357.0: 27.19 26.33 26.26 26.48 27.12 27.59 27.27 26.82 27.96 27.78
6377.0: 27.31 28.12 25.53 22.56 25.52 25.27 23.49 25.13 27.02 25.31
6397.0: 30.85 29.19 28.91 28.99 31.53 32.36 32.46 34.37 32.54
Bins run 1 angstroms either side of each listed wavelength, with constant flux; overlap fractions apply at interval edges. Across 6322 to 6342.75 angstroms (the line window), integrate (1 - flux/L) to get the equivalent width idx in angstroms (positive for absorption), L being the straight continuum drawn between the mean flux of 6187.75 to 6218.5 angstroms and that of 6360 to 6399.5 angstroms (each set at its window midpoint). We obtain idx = -3.2 angstroms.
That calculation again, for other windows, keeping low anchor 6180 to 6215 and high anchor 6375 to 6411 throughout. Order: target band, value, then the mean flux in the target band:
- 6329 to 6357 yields -4.4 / 28.4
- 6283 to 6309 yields 1.0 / 20.7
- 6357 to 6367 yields -0.4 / 26.7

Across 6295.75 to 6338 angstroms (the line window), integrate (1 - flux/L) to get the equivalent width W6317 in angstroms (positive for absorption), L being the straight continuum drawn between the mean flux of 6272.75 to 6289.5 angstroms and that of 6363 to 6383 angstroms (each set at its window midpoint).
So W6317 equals -4.5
